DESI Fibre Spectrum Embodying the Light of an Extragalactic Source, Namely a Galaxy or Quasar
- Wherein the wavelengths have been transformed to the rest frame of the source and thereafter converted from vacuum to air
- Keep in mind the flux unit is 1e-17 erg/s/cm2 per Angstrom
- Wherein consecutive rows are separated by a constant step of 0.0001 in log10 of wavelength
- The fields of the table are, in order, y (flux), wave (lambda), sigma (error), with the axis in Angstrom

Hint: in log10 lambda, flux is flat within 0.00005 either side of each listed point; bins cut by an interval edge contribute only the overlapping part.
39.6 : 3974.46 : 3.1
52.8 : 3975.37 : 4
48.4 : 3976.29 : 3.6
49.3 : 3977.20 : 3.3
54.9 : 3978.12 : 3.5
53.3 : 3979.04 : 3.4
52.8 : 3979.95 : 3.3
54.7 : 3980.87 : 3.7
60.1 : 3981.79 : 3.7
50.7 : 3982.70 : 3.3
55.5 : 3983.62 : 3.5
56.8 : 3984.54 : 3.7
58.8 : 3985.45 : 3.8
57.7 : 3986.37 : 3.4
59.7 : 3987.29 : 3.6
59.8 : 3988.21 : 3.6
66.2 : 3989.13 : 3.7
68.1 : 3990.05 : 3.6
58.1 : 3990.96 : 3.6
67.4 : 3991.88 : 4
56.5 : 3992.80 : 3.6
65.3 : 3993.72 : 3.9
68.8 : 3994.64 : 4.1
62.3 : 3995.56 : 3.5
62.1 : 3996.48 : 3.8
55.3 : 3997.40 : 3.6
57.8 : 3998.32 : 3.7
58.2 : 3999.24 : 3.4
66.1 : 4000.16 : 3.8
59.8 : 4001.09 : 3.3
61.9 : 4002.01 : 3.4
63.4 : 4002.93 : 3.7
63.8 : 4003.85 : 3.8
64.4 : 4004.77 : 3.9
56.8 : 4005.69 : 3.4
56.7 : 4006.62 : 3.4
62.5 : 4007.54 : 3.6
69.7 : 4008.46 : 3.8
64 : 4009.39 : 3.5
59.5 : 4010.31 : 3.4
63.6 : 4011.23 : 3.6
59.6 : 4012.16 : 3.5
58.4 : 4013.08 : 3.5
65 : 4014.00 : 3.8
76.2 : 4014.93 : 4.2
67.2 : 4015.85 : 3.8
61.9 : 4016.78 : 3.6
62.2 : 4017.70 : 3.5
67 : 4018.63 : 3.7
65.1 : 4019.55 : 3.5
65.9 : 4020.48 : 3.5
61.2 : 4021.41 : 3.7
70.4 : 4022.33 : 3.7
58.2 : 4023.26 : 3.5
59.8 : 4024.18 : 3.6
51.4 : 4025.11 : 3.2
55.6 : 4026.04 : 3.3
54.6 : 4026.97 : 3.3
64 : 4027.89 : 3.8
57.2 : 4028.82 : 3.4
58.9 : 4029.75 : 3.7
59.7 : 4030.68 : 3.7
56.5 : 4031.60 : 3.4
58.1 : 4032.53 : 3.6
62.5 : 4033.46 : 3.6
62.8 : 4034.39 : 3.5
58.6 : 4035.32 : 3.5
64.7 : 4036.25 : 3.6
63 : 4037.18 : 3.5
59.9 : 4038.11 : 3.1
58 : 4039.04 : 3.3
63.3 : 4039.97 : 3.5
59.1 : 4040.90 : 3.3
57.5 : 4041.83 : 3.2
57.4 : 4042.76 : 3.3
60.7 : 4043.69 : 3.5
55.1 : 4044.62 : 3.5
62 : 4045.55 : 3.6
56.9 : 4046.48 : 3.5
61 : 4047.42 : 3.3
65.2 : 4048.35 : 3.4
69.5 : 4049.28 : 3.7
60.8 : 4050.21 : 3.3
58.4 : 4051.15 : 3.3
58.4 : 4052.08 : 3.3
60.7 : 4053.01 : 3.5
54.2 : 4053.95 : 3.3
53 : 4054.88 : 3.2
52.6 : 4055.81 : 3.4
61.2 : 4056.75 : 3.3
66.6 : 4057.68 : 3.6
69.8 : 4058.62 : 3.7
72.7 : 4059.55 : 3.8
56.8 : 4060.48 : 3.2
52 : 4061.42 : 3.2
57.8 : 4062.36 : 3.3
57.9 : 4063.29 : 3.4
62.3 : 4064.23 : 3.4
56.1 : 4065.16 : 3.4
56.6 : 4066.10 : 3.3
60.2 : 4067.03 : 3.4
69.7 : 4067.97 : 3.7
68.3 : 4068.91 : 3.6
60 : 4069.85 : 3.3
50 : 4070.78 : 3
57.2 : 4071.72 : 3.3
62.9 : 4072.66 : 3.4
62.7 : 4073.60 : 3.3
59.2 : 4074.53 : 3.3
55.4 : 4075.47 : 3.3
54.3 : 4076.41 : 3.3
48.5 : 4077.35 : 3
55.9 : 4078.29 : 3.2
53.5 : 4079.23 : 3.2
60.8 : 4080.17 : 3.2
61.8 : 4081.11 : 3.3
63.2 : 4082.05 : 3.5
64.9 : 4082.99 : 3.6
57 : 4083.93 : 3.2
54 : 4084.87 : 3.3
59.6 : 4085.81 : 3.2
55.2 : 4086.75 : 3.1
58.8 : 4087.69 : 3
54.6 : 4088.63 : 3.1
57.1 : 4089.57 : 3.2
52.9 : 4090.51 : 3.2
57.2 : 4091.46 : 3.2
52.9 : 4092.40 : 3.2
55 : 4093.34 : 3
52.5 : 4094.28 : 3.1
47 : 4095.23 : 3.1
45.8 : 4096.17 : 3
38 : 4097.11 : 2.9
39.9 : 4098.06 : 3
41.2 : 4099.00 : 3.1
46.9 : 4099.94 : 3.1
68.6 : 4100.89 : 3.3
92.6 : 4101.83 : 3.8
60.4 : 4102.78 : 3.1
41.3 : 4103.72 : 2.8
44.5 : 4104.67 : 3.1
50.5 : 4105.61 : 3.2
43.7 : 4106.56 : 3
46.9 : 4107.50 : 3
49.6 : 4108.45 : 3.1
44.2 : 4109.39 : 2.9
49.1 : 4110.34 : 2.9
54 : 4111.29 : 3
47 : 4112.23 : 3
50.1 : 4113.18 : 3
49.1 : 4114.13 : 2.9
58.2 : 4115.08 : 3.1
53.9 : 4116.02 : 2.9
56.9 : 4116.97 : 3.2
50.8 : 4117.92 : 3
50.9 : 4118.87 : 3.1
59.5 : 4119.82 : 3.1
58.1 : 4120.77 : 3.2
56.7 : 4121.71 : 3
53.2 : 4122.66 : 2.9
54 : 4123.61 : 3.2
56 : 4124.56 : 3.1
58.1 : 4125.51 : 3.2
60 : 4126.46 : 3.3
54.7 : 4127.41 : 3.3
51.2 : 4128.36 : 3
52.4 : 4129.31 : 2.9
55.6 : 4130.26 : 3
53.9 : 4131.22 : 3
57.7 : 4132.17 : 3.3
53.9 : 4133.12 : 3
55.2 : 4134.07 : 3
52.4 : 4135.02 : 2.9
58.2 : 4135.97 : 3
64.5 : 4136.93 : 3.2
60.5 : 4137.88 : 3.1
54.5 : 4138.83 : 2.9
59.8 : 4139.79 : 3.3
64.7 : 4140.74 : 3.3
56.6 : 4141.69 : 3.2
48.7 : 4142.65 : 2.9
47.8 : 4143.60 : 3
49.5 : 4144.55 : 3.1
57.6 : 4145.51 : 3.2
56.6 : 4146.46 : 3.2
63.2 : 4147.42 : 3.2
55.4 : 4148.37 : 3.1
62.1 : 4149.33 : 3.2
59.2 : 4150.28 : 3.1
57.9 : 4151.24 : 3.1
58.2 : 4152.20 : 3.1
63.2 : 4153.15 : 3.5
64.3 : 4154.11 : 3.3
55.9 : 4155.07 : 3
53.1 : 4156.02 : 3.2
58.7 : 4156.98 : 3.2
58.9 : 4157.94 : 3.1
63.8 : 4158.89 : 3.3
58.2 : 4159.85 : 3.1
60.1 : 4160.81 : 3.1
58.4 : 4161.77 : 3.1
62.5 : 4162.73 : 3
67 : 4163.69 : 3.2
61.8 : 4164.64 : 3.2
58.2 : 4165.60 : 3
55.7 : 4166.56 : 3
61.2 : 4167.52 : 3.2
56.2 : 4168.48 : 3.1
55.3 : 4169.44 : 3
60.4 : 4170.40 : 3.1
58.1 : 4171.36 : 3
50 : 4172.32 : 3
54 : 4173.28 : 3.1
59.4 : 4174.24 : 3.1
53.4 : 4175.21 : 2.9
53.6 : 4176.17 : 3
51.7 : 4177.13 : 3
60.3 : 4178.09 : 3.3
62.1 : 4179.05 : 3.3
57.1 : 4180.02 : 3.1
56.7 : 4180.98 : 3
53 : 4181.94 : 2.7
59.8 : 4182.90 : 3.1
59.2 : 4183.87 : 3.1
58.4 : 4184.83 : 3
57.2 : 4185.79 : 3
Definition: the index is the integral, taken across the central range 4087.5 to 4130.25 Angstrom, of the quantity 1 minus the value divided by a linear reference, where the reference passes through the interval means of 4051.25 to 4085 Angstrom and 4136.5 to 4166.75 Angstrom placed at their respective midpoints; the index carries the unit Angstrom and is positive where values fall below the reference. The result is 4.45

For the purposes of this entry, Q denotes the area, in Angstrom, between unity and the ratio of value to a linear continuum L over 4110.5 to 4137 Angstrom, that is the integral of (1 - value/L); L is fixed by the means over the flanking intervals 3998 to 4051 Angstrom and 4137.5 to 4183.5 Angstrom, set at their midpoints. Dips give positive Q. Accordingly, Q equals 1.9 Angstrom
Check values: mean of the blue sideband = 61.4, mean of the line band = 54.6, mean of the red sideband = 57.8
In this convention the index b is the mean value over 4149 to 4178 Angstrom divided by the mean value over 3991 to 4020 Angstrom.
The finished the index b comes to 0.9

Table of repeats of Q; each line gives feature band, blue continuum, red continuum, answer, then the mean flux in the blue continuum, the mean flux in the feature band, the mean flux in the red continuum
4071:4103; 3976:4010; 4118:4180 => 1.21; 59.7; 56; 57.2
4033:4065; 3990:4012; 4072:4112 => -1.37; 62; 60.3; 54.1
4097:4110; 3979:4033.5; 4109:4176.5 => 1.53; 61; 50.9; 56.4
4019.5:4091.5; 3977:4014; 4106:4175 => -1.18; 60.2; 59.4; 56.1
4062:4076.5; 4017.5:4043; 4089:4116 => -1.05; 60.4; 59.6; 51.4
